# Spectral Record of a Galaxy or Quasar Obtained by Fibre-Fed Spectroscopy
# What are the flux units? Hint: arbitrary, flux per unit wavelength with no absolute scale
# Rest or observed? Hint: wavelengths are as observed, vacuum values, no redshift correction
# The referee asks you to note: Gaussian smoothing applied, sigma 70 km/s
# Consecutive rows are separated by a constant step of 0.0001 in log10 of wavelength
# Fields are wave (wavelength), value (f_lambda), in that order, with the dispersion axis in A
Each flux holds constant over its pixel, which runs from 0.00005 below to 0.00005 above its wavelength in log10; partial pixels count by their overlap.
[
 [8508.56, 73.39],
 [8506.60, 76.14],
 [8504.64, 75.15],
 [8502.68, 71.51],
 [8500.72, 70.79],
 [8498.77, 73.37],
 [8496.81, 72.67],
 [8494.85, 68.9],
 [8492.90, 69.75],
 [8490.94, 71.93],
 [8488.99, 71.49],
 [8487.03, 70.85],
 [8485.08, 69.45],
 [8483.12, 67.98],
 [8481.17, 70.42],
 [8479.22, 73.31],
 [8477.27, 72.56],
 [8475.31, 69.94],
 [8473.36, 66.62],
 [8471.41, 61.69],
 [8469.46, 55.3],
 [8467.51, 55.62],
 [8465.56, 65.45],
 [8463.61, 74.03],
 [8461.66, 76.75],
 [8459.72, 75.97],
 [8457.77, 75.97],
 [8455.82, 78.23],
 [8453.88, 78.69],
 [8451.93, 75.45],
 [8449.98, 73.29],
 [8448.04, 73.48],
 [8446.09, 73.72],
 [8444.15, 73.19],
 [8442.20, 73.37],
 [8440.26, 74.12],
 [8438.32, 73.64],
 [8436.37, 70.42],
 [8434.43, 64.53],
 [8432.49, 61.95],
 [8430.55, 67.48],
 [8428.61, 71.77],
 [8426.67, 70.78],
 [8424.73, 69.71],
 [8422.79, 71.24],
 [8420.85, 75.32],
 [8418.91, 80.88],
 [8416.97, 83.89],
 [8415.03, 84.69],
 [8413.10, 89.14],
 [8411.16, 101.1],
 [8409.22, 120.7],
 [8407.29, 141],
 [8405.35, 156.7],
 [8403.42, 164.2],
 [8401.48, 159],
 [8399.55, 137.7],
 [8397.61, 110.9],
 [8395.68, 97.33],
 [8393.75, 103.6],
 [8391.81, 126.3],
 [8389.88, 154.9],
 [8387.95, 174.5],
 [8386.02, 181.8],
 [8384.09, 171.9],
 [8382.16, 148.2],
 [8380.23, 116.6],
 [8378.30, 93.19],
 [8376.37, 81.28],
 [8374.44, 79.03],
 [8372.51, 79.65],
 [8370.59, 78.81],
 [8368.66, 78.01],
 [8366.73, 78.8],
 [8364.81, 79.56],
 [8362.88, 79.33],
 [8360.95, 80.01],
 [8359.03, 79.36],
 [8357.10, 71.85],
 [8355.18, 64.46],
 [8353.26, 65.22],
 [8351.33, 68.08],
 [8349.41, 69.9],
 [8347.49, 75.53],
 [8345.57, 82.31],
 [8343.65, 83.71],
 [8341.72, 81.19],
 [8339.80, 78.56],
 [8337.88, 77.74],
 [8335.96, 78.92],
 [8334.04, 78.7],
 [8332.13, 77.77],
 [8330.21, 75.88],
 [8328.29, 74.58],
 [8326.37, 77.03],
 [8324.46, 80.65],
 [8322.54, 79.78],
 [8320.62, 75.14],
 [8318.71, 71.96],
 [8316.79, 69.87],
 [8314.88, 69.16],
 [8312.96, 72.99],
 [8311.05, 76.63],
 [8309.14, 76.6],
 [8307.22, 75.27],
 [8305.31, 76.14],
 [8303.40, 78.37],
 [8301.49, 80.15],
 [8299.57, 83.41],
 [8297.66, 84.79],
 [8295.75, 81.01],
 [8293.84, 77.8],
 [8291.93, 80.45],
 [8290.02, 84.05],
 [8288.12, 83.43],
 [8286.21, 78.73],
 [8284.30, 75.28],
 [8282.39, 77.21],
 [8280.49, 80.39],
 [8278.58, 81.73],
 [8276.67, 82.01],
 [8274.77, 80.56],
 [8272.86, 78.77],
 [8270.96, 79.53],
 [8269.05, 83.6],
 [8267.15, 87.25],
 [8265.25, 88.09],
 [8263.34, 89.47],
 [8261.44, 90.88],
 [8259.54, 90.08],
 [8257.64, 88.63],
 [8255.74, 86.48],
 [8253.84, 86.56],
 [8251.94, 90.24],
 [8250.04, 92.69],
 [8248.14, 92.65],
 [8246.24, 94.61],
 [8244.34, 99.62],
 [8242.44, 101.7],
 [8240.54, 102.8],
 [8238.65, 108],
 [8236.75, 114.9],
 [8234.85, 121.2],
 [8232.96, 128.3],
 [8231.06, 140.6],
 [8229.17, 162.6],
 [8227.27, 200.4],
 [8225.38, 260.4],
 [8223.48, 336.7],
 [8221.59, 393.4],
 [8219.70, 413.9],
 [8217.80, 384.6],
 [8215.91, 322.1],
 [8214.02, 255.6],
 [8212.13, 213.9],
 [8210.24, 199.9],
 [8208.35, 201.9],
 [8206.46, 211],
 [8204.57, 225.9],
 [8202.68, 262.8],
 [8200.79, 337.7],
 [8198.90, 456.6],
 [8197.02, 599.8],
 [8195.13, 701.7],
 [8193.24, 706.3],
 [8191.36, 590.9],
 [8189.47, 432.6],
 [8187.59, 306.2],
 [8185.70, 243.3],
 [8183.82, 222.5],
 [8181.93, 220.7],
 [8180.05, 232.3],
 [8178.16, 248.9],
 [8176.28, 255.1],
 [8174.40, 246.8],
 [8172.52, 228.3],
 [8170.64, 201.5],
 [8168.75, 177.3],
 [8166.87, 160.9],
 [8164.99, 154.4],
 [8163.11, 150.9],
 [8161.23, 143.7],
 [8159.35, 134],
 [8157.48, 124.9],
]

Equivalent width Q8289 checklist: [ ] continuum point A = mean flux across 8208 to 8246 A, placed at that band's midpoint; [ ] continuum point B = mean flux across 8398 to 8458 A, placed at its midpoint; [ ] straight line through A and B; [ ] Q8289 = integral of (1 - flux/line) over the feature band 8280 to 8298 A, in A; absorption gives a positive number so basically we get 9.7 A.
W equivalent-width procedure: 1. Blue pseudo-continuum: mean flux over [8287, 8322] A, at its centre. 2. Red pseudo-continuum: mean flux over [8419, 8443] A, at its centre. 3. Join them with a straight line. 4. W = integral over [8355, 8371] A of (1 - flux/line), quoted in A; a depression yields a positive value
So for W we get -0.6 A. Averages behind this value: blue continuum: 77.7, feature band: 77.2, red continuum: 70.7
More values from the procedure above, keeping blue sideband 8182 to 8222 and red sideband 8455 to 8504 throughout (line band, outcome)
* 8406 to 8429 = 7.9 A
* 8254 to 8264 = 7.1 A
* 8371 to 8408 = 7.5 A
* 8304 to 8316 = 8.4 A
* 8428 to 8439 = 4.7 A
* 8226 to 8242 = 9.4 A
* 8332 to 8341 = 5.8 A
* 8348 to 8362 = 9.0 A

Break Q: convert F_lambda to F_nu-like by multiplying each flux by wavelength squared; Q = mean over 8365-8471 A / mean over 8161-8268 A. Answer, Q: 0.4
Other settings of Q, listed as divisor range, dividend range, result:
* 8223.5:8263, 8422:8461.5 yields 0.62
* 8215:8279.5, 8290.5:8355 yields 0.54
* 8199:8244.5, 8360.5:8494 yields 0.41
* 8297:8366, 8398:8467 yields 1.17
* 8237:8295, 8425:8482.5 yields 0.84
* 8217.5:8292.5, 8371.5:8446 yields 0.84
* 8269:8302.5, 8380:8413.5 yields 1.75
